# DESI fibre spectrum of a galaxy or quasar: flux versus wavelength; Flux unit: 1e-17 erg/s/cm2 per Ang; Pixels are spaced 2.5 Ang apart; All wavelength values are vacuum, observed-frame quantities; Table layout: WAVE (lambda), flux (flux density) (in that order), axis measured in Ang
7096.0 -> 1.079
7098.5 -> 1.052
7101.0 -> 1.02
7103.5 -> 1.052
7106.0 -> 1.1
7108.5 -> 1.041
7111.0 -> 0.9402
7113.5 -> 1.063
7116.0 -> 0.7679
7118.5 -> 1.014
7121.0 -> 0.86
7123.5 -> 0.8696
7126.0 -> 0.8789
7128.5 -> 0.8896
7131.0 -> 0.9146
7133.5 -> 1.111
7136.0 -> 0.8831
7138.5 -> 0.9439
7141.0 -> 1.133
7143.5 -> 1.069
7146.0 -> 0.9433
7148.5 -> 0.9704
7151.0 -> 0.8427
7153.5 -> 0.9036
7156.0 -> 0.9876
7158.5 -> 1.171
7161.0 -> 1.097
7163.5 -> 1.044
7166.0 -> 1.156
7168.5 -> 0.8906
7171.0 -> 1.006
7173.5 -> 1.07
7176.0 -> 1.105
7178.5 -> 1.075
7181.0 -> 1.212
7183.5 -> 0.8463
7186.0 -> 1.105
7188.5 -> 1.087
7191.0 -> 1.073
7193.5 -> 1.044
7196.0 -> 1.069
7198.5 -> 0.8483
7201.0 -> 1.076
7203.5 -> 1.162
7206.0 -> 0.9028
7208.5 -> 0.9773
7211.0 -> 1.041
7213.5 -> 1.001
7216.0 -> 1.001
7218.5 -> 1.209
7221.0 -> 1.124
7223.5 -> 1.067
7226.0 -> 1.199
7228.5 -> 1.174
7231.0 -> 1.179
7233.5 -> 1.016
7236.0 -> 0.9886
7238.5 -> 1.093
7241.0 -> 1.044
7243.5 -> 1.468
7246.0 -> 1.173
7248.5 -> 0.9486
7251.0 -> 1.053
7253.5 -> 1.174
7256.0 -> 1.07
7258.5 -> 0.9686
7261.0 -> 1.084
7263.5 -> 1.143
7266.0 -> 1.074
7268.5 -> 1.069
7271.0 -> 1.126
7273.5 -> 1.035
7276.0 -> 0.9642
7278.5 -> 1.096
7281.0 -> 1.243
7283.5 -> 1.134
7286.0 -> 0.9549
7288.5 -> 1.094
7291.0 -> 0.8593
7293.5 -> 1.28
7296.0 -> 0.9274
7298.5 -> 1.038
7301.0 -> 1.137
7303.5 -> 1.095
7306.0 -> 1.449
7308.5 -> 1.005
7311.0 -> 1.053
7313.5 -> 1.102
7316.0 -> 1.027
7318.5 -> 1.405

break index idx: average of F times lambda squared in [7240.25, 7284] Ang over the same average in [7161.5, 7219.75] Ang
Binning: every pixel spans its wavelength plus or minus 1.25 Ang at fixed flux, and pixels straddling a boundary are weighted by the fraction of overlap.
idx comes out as 1.08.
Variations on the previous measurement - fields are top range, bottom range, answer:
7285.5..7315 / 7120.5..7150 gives 1.19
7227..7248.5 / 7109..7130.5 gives 1.28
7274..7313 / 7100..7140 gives 1.19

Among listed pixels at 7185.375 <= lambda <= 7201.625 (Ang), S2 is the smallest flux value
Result 0.8483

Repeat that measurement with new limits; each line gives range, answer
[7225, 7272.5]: 0.9486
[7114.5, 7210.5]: 0.7679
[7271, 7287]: 0.9549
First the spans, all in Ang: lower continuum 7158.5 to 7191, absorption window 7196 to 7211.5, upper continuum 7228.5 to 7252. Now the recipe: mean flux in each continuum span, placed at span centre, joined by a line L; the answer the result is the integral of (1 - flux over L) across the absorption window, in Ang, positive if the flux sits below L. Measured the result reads 1.14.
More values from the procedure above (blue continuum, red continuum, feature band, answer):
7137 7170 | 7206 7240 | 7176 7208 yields 0.1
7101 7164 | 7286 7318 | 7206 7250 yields -2.2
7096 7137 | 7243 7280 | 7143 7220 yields -0.6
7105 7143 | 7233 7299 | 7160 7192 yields -1.7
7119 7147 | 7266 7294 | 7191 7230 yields -1.7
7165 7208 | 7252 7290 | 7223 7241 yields -0.6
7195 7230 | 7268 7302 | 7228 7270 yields -1.4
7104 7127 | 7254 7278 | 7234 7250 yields -1.0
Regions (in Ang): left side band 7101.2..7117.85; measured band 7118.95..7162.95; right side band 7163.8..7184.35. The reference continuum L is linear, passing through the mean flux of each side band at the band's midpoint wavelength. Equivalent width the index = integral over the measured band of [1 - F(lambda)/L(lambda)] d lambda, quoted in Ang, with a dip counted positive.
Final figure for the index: 2.22 Ang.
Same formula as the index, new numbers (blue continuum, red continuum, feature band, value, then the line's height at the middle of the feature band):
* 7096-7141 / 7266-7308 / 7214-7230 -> -1.2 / 1.05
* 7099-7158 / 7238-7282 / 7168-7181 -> -0.5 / 1.02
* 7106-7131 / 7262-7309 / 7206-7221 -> -0.2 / 1.02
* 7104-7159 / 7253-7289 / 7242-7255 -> -1.2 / 1.06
